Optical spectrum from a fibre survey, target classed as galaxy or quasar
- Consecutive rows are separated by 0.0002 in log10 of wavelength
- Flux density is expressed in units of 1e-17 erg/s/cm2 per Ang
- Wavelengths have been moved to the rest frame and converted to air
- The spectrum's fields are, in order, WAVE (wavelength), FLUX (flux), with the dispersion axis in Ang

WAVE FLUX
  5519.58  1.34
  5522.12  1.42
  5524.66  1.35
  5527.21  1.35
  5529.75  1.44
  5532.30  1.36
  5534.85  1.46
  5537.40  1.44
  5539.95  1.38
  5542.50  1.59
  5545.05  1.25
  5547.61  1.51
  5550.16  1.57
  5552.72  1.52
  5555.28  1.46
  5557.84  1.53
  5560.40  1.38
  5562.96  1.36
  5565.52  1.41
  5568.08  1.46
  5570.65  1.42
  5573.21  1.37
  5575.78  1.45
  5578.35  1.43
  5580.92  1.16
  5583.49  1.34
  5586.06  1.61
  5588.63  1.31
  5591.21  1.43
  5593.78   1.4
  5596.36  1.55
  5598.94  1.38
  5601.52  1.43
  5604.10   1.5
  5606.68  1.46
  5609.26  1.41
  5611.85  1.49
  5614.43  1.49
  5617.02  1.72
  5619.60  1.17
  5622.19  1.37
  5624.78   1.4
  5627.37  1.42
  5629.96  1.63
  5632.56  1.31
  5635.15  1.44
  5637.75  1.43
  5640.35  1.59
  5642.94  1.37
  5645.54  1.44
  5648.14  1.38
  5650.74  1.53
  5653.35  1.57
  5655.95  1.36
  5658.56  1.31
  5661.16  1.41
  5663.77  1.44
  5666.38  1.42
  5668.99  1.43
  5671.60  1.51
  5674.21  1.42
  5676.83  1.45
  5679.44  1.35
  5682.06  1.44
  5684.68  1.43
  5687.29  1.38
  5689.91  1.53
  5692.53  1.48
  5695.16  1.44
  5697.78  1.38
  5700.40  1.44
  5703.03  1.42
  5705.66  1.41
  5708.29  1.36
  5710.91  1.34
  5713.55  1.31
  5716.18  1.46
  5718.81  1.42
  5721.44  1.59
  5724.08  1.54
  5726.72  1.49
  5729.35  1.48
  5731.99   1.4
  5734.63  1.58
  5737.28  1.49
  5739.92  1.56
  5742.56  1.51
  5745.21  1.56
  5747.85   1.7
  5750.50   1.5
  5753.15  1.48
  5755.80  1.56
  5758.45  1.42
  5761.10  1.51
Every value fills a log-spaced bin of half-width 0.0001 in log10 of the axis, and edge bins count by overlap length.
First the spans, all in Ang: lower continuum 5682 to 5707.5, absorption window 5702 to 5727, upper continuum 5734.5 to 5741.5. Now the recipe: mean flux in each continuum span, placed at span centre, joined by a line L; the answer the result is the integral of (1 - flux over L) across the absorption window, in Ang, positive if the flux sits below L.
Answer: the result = 0.8 Ang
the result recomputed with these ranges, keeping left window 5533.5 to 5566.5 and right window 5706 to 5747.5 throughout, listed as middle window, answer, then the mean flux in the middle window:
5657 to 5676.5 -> 0.6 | 1.42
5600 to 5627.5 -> 0.3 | 1.44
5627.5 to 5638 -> 0.1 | 1.45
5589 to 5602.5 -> 0.3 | 1.43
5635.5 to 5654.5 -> -0.1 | 1.47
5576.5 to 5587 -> 0.5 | 1.38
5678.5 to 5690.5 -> 0.4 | 1.42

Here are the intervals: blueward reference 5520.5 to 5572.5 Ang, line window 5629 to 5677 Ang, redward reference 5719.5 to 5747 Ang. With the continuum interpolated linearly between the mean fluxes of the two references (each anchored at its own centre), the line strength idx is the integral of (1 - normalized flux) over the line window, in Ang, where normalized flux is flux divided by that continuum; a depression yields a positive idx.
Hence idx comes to 1.3 Ang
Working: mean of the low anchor 1.43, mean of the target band 1.44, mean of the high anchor 1.52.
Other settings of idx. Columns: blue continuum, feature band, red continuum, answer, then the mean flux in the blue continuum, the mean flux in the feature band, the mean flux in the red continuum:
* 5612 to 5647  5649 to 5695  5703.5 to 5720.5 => -0.7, 1.45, 1.44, 1.39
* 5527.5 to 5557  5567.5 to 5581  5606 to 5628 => 0.4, 1.45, 1.4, 1.44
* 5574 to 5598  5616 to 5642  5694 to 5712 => -0.7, 1.41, 1.44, 1.4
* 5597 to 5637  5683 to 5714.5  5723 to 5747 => 1.7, 1.44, 1.41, 1.52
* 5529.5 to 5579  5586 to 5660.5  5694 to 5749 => 0.5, 1.44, 1.44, 1.47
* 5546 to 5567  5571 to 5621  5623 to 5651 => 1.0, 1.46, 1.43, 1.44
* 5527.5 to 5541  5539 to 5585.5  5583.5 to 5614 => 0.1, 1.41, 1.42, 1.45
